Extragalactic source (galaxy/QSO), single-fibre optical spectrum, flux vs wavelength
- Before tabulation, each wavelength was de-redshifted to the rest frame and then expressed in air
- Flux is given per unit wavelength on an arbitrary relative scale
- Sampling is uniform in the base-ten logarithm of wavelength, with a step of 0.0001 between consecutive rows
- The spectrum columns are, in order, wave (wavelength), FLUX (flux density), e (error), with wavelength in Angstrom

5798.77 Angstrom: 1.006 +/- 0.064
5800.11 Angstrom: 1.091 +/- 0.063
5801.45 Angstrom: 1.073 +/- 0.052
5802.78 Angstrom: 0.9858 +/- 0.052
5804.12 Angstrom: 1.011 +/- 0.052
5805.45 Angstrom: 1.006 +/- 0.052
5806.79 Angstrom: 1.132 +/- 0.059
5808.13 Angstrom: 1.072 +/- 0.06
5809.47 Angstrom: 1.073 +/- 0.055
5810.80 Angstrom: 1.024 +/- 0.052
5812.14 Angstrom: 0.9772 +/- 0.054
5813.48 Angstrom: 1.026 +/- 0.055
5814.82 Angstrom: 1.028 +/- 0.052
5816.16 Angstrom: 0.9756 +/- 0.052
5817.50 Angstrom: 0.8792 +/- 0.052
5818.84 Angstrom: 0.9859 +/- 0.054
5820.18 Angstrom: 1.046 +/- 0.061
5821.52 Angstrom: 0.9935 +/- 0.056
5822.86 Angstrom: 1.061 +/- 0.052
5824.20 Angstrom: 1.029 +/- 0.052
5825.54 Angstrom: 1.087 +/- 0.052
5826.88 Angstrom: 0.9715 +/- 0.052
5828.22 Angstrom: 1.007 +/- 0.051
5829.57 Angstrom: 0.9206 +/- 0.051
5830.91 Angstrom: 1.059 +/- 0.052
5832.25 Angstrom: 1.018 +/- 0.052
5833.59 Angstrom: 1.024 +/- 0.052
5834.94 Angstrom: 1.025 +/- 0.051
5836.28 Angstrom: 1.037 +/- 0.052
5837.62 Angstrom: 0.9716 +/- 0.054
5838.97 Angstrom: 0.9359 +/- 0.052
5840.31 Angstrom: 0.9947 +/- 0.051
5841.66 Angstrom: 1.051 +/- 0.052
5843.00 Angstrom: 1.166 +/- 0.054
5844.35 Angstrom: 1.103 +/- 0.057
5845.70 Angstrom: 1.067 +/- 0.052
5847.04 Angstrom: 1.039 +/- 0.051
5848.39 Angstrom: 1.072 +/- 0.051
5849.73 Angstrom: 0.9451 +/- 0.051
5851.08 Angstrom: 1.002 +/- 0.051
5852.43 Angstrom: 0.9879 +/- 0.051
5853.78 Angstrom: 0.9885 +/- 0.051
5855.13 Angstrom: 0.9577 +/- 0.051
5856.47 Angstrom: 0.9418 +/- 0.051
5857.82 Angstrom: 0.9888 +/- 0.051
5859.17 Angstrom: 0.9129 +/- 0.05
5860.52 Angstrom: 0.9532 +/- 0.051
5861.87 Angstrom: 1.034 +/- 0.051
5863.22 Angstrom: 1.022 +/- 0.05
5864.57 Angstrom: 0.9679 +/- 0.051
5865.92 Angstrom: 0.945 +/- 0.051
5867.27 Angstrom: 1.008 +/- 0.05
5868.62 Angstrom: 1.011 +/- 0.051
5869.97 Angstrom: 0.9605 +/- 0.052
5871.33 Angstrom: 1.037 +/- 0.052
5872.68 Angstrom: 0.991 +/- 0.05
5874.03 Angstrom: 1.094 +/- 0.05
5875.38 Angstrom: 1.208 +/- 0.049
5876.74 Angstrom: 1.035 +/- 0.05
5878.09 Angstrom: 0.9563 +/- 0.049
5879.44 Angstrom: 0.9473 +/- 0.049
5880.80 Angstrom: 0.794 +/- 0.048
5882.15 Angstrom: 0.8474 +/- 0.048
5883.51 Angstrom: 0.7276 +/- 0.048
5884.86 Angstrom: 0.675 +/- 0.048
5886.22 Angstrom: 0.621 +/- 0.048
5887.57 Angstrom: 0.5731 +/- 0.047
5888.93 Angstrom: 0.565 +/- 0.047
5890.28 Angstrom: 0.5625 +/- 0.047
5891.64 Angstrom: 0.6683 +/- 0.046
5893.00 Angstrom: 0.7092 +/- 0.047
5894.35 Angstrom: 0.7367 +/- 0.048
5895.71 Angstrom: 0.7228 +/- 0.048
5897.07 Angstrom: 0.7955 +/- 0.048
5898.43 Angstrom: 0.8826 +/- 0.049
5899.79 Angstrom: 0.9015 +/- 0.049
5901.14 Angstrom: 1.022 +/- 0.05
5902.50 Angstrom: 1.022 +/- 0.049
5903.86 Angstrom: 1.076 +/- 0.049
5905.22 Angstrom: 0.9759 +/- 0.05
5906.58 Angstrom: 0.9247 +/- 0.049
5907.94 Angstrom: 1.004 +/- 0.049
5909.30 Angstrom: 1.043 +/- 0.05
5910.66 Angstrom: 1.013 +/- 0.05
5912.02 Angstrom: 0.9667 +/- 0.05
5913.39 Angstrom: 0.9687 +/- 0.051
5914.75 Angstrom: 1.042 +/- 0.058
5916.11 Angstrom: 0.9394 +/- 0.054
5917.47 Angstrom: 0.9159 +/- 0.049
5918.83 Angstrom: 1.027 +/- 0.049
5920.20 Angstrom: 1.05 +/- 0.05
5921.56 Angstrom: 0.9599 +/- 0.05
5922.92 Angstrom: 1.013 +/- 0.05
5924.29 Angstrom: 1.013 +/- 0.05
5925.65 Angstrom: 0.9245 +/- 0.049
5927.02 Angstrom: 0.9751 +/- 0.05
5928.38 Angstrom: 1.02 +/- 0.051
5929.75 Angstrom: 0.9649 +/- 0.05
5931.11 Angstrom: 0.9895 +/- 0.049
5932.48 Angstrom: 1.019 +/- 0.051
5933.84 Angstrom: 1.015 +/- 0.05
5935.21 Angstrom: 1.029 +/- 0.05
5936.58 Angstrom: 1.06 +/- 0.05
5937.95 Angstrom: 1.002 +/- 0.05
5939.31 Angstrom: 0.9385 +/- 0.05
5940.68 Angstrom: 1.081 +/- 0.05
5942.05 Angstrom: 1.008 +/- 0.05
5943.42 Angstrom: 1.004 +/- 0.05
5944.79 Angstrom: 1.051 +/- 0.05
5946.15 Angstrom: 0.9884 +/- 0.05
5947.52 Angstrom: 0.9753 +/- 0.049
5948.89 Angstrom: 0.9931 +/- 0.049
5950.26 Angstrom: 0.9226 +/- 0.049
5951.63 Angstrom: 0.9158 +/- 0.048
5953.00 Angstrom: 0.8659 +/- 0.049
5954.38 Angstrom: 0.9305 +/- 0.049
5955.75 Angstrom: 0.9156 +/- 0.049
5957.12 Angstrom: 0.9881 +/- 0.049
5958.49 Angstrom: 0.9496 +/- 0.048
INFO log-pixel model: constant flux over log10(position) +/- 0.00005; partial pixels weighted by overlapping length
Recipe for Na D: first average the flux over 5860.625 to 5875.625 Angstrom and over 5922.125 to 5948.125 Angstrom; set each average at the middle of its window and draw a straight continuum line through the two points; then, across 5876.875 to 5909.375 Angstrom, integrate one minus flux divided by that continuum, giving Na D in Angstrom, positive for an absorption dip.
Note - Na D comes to 6.1 Angstrom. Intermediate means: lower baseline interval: 1.02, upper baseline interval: 1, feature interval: 0.823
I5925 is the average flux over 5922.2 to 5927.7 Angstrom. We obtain 0.981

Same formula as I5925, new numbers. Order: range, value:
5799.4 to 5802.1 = 1.08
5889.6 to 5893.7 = 0.648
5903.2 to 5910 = 1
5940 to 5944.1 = 1.03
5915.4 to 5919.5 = 0.963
